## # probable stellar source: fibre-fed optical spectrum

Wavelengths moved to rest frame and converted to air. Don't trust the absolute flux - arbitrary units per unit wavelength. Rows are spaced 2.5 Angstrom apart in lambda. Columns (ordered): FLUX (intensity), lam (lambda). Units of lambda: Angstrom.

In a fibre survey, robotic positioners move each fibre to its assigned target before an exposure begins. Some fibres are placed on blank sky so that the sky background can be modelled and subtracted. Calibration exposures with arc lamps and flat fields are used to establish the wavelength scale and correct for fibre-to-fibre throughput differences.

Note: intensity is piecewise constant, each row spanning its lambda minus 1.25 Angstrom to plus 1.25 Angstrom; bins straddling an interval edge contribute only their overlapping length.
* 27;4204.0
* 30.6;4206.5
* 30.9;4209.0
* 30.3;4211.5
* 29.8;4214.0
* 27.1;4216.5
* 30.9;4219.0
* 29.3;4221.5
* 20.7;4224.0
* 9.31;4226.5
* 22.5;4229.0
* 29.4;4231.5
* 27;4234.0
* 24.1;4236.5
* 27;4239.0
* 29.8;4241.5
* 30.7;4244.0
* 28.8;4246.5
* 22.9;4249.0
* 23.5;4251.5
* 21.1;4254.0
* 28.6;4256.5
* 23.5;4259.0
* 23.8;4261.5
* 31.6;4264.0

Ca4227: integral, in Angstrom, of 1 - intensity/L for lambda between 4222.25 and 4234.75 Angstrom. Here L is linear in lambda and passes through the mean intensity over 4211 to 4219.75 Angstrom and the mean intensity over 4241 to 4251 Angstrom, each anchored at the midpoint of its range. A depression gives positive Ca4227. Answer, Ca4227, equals 2.9 Angstrom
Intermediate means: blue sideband 29.4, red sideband 27.6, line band 21.9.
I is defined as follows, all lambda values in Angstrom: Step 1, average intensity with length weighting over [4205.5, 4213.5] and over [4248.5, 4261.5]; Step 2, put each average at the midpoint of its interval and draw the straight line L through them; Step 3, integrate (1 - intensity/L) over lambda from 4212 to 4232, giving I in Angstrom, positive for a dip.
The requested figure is 2.7 Angstrom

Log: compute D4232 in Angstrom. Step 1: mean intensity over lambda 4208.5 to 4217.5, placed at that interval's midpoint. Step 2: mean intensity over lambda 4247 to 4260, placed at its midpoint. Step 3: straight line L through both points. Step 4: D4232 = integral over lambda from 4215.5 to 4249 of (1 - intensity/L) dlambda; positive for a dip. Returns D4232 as 1.35 Angstrom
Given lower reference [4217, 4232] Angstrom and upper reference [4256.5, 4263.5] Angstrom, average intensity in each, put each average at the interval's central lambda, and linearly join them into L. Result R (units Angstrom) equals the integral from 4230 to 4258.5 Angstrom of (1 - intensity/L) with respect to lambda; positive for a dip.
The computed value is -2.3 Angstrom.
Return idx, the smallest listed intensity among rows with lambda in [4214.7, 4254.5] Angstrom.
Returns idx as 9.31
